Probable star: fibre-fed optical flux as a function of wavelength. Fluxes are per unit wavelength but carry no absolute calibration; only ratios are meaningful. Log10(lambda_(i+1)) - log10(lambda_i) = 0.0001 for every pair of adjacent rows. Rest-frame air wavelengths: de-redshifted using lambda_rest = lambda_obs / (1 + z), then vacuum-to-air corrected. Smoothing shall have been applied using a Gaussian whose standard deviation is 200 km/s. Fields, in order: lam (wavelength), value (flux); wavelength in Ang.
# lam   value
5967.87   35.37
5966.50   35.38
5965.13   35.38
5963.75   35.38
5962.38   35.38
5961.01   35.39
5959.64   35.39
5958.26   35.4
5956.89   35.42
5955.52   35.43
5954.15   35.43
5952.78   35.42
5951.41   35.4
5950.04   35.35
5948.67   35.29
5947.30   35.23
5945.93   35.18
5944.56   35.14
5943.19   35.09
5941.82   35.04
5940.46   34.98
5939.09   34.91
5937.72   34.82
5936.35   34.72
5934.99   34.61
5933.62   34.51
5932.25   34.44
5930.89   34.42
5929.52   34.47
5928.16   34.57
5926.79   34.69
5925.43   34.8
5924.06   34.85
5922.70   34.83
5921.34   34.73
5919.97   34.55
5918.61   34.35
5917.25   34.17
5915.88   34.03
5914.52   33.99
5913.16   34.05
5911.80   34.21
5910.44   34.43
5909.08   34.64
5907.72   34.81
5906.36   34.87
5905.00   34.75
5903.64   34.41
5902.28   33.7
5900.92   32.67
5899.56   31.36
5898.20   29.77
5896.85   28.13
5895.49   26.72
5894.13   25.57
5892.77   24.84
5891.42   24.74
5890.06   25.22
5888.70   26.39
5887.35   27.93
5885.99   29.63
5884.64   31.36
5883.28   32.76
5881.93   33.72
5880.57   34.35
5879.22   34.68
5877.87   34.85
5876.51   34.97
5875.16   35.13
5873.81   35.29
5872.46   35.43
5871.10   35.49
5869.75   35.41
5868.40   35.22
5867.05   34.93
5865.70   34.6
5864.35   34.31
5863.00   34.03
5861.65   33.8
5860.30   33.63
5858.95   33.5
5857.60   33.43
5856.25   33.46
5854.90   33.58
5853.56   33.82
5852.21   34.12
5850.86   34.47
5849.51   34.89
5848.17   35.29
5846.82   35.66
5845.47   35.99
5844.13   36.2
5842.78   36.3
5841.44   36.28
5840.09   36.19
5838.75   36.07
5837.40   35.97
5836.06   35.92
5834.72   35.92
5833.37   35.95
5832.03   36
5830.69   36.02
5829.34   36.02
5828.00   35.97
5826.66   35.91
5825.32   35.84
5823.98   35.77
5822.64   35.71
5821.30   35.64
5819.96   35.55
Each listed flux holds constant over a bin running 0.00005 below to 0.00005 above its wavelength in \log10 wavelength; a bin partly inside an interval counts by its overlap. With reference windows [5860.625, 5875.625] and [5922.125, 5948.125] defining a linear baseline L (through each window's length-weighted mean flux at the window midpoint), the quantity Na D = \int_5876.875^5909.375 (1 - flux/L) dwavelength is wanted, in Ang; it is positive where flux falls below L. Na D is 3.7 Ang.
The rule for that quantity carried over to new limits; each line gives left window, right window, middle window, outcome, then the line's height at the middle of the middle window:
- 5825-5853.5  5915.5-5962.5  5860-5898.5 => 3.9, 35.4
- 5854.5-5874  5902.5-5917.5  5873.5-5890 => 1.0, 34.4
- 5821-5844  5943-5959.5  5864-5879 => 0.3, 35.8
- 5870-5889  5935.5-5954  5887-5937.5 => 2.5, 34.2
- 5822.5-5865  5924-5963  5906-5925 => 0.3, 35.1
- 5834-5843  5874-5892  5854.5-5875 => -0.7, 33.3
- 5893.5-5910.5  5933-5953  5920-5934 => -0.3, 33.8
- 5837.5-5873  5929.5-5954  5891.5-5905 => 2.0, 34.9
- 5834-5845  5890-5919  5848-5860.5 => 0.4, 35.1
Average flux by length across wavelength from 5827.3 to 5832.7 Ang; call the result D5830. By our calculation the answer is 36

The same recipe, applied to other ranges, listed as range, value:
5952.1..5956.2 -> 35.4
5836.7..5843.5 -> 36.2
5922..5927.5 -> 34.8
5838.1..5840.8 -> 36.1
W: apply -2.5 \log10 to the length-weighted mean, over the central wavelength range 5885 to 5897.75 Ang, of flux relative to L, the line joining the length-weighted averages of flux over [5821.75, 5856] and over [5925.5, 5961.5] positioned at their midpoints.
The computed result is 0.30 mag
